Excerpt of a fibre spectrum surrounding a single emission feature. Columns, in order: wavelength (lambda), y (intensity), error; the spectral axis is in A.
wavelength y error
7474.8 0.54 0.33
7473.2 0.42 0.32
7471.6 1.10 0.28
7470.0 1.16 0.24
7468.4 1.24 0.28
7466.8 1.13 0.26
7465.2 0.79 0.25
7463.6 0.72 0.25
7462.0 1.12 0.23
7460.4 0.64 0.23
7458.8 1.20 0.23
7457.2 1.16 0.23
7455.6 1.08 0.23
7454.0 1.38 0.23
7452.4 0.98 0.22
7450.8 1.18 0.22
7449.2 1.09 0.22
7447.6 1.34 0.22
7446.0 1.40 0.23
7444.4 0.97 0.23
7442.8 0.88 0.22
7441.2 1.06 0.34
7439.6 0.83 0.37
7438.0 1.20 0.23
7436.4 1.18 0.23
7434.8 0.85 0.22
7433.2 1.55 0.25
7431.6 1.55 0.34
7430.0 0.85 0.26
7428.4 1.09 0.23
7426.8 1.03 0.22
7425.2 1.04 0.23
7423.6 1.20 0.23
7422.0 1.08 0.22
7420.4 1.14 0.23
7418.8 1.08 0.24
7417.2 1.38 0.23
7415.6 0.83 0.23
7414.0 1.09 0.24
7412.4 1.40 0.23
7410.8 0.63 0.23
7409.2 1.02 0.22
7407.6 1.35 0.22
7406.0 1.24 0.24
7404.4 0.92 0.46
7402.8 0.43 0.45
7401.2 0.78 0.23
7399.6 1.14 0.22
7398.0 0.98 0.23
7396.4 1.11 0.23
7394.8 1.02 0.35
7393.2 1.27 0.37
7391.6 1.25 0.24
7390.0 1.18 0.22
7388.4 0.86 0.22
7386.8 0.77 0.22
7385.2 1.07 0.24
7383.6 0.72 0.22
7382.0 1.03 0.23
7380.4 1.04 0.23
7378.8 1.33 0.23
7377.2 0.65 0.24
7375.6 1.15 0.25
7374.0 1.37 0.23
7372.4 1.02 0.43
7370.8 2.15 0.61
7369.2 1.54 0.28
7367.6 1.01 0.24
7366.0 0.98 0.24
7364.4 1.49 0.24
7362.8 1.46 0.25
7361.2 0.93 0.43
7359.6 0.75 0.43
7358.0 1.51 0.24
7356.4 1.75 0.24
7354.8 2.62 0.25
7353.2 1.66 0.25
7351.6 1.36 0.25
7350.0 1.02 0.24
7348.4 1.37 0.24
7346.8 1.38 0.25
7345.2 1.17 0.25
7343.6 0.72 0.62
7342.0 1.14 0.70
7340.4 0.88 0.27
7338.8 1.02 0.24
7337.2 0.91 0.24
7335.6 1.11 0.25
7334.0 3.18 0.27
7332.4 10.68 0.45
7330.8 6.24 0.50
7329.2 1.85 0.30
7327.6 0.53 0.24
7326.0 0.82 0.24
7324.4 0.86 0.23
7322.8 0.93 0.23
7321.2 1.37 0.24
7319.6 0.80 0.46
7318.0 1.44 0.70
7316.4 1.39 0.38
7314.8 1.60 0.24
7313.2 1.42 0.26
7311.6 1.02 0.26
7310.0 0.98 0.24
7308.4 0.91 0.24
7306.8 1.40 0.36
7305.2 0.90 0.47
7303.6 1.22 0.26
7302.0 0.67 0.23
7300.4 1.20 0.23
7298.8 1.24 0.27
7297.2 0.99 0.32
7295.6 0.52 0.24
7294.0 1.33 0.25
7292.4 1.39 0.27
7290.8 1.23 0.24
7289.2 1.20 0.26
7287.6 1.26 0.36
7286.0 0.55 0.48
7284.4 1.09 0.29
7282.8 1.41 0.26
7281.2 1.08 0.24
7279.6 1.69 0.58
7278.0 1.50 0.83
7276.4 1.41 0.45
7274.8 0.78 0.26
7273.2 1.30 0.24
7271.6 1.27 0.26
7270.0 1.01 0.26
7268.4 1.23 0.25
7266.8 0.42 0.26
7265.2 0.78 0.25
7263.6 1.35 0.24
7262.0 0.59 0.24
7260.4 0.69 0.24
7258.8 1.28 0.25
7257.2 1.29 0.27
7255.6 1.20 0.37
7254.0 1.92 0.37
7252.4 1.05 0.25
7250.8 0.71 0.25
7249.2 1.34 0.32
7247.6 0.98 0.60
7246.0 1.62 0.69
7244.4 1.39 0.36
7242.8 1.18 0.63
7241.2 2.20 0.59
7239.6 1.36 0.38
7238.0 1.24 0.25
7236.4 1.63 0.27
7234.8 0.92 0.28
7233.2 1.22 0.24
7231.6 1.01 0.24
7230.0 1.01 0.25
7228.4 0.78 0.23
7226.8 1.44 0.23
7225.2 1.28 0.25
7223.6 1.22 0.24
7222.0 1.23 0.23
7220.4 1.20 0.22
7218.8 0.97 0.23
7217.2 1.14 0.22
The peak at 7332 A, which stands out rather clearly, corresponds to H-alpha 6563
